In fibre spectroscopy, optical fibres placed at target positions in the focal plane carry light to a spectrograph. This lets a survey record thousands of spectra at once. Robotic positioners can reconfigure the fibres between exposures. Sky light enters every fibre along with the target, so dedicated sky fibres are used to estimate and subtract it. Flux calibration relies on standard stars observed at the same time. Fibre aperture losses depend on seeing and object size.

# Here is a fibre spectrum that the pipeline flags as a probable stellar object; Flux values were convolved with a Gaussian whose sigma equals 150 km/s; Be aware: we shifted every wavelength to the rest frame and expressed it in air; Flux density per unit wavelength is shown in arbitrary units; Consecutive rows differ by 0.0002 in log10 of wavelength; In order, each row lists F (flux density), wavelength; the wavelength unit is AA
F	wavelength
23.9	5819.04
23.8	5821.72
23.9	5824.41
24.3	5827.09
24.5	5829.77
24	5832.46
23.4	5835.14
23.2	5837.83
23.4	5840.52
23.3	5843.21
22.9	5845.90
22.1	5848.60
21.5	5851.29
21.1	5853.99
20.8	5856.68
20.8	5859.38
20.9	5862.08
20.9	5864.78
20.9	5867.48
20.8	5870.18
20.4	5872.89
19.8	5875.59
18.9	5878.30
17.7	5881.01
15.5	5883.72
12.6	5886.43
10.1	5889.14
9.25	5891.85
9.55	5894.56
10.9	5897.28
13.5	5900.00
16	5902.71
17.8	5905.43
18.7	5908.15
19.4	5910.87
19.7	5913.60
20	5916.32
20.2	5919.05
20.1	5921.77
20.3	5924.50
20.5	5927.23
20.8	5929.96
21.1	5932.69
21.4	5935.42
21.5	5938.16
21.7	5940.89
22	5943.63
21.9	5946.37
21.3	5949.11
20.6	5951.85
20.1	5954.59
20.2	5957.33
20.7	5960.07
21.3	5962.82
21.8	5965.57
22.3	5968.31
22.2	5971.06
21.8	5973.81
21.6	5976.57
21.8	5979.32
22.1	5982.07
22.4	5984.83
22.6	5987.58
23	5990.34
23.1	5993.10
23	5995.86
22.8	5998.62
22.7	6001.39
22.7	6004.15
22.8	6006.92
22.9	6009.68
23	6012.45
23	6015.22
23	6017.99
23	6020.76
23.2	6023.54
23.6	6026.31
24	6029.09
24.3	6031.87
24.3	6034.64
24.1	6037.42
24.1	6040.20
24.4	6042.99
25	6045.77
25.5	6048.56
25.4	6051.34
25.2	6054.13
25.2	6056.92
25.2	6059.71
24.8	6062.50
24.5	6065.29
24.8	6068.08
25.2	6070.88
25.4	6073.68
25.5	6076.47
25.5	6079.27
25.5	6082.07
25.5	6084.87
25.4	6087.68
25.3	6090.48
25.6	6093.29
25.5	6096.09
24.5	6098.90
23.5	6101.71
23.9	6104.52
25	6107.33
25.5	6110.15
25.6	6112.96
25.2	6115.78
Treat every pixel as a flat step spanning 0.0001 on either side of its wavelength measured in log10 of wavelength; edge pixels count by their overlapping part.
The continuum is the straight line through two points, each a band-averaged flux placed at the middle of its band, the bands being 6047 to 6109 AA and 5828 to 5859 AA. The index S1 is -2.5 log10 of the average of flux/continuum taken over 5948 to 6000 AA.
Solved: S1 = 0.10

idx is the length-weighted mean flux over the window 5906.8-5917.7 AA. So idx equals 19.4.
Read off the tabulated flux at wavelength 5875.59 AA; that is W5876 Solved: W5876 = 19.8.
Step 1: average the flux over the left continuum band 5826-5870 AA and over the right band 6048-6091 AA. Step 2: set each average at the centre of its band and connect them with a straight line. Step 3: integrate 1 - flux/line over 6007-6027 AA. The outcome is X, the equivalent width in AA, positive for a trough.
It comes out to 1.2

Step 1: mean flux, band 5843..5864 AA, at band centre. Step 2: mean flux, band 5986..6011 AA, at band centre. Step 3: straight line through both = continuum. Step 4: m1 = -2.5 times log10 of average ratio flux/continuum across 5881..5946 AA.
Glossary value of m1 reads 0.25 mag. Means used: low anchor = 21.6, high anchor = 22.8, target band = 17.6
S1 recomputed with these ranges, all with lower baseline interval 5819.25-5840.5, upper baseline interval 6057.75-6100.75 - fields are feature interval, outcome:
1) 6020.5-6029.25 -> 0.067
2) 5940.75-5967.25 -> 0.160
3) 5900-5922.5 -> 0.288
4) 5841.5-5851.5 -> 0.063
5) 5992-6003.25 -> 0.085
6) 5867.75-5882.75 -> 0.229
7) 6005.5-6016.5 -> 0.087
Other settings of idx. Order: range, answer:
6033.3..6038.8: 24.2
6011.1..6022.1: 23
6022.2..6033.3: 23.8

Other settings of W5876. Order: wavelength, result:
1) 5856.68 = 20.8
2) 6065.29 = 24.5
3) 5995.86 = 23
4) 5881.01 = 17.7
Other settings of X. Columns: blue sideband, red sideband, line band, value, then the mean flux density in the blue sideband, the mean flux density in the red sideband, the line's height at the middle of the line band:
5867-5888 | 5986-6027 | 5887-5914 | 6.8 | 18.1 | 22.9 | 19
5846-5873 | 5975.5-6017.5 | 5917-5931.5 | 1.0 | 21.1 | 22.7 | 21.8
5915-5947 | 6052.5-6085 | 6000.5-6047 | 0.5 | 20.9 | 25.2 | 23.8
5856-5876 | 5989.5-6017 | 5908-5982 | 3.3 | 20.7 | 22.9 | 22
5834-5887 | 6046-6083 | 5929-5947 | 0.7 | 20.6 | 25.2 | 22.4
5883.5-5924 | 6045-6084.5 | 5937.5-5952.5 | -2.9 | 15.7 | 25.2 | 18.1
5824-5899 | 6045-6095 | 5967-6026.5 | 1.5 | 19.5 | 25.3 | 23.2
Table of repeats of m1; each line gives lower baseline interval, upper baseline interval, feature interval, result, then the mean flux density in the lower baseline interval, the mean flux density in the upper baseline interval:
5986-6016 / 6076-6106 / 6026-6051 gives -0.03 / 22.9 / 25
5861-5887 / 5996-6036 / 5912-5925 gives 0.02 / 19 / 23.2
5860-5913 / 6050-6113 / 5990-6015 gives -0.06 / 16.6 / 25.1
